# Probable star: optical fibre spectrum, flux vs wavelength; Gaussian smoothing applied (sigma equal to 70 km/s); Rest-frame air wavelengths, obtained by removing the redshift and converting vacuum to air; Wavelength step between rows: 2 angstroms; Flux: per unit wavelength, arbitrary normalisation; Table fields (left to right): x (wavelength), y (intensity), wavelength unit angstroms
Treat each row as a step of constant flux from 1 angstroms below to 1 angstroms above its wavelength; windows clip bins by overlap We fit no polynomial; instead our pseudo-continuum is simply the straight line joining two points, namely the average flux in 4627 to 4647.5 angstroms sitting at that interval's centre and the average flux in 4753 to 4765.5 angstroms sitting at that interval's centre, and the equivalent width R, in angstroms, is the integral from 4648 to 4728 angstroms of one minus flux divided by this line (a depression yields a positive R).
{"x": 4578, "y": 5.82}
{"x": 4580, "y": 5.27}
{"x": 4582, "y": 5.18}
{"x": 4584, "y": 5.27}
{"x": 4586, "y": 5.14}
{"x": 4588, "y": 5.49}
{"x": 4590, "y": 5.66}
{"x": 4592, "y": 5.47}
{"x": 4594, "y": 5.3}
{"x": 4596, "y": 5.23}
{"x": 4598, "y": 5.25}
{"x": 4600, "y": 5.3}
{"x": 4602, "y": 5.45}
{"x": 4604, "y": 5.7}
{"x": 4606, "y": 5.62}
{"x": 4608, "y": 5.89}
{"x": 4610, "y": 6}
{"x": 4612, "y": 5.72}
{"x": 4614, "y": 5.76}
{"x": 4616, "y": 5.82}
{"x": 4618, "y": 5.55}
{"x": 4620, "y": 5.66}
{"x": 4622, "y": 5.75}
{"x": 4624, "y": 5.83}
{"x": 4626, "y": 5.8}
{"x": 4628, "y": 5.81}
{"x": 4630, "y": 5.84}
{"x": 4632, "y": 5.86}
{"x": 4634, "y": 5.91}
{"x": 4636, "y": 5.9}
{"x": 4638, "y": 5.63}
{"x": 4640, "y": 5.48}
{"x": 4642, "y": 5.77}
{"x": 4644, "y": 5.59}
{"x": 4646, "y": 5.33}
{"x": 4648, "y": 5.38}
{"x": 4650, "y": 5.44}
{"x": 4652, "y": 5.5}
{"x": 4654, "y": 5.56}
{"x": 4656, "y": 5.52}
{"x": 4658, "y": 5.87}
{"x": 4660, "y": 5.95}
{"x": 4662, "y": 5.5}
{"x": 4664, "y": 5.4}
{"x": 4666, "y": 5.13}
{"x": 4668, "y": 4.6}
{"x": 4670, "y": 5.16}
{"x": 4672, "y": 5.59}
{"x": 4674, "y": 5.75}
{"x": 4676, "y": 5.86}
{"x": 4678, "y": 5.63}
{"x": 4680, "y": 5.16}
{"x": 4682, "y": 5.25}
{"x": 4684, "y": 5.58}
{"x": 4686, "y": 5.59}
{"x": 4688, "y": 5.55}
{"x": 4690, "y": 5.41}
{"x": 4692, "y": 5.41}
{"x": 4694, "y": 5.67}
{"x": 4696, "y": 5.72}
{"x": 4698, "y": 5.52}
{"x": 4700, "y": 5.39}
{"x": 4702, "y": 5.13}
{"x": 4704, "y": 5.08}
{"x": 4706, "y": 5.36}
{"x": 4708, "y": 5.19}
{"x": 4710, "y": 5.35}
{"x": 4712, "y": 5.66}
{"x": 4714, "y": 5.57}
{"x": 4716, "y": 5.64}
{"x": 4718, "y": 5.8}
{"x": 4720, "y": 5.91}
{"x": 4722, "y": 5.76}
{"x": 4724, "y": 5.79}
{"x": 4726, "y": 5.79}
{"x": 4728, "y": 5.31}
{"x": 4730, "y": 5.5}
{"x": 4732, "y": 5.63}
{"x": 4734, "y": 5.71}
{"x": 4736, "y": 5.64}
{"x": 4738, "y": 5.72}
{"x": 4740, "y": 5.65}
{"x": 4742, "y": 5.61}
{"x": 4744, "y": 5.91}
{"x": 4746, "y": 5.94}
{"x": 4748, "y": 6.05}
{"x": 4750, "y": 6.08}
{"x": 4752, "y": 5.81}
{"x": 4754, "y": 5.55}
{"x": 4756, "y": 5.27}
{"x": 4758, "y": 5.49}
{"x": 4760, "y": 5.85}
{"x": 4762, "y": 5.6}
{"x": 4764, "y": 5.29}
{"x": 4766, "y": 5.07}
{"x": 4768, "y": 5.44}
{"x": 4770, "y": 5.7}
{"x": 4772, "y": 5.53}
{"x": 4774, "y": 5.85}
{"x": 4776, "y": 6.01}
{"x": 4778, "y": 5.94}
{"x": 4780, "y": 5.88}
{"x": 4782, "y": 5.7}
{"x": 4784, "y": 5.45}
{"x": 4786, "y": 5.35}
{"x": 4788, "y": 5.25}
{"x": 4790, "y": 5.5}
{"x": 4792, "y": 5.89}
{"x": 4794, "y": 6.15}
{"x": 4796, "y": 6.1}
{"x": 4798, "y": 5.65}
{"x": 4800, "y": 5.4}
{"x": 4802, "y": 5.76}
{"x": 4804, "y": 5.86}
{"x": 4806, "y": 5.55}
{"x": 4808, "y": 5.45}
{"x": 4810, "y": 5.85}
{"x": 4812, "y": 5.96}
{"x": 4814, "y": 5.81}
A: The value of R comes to 1.6 angstroms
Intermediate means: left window 5.7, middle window 5.5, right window 5.49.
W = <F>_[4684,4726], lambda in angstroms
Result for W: 5.53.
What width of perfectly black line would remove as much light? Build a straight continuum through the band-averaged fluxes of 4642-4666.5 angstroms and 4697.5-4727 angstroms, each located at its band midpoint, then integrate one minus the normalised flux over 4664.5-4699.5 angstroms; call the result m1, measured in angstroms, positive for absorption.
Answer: 0.55 angstroms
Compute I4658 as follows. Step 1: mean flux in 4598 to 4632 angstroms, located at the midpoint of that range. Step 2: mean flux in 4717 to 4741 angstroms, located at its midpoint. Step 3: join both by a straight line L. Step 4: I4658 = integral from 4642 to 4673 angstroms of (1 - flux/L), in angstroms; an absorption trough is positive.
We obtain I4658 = 1.4 angstroms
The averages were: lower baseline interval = 5.71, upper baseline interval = 5.68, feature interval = 5.45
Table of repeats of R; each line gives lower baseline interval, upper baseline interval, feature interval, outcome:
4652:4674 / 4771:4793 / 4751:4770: 0.4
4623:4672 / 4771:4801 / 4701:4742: 0.6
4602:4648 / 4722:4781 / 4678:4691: 0.6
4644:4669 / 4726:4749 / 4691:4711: 0.7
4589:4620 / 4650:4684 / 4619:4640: -0.9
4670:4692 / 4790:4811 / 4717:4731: -0.2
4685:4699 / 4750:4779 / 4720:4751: -0.9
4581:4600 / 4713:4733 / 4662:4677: 0.5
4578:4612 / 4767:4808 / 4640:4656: 0.1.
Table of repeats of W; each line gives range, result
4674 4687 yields 5.53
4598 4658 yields 5.66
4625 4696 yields 5.56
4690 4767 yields 5.59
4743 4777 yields 5.67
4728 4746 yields 5.67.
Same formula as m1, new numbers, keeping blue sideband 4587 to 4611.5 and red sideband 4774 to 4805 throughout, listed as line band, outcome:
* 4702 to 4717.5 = 0.7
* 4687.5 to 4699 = 0.2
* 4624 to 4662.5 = -0.6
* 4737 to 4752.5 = -0.4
